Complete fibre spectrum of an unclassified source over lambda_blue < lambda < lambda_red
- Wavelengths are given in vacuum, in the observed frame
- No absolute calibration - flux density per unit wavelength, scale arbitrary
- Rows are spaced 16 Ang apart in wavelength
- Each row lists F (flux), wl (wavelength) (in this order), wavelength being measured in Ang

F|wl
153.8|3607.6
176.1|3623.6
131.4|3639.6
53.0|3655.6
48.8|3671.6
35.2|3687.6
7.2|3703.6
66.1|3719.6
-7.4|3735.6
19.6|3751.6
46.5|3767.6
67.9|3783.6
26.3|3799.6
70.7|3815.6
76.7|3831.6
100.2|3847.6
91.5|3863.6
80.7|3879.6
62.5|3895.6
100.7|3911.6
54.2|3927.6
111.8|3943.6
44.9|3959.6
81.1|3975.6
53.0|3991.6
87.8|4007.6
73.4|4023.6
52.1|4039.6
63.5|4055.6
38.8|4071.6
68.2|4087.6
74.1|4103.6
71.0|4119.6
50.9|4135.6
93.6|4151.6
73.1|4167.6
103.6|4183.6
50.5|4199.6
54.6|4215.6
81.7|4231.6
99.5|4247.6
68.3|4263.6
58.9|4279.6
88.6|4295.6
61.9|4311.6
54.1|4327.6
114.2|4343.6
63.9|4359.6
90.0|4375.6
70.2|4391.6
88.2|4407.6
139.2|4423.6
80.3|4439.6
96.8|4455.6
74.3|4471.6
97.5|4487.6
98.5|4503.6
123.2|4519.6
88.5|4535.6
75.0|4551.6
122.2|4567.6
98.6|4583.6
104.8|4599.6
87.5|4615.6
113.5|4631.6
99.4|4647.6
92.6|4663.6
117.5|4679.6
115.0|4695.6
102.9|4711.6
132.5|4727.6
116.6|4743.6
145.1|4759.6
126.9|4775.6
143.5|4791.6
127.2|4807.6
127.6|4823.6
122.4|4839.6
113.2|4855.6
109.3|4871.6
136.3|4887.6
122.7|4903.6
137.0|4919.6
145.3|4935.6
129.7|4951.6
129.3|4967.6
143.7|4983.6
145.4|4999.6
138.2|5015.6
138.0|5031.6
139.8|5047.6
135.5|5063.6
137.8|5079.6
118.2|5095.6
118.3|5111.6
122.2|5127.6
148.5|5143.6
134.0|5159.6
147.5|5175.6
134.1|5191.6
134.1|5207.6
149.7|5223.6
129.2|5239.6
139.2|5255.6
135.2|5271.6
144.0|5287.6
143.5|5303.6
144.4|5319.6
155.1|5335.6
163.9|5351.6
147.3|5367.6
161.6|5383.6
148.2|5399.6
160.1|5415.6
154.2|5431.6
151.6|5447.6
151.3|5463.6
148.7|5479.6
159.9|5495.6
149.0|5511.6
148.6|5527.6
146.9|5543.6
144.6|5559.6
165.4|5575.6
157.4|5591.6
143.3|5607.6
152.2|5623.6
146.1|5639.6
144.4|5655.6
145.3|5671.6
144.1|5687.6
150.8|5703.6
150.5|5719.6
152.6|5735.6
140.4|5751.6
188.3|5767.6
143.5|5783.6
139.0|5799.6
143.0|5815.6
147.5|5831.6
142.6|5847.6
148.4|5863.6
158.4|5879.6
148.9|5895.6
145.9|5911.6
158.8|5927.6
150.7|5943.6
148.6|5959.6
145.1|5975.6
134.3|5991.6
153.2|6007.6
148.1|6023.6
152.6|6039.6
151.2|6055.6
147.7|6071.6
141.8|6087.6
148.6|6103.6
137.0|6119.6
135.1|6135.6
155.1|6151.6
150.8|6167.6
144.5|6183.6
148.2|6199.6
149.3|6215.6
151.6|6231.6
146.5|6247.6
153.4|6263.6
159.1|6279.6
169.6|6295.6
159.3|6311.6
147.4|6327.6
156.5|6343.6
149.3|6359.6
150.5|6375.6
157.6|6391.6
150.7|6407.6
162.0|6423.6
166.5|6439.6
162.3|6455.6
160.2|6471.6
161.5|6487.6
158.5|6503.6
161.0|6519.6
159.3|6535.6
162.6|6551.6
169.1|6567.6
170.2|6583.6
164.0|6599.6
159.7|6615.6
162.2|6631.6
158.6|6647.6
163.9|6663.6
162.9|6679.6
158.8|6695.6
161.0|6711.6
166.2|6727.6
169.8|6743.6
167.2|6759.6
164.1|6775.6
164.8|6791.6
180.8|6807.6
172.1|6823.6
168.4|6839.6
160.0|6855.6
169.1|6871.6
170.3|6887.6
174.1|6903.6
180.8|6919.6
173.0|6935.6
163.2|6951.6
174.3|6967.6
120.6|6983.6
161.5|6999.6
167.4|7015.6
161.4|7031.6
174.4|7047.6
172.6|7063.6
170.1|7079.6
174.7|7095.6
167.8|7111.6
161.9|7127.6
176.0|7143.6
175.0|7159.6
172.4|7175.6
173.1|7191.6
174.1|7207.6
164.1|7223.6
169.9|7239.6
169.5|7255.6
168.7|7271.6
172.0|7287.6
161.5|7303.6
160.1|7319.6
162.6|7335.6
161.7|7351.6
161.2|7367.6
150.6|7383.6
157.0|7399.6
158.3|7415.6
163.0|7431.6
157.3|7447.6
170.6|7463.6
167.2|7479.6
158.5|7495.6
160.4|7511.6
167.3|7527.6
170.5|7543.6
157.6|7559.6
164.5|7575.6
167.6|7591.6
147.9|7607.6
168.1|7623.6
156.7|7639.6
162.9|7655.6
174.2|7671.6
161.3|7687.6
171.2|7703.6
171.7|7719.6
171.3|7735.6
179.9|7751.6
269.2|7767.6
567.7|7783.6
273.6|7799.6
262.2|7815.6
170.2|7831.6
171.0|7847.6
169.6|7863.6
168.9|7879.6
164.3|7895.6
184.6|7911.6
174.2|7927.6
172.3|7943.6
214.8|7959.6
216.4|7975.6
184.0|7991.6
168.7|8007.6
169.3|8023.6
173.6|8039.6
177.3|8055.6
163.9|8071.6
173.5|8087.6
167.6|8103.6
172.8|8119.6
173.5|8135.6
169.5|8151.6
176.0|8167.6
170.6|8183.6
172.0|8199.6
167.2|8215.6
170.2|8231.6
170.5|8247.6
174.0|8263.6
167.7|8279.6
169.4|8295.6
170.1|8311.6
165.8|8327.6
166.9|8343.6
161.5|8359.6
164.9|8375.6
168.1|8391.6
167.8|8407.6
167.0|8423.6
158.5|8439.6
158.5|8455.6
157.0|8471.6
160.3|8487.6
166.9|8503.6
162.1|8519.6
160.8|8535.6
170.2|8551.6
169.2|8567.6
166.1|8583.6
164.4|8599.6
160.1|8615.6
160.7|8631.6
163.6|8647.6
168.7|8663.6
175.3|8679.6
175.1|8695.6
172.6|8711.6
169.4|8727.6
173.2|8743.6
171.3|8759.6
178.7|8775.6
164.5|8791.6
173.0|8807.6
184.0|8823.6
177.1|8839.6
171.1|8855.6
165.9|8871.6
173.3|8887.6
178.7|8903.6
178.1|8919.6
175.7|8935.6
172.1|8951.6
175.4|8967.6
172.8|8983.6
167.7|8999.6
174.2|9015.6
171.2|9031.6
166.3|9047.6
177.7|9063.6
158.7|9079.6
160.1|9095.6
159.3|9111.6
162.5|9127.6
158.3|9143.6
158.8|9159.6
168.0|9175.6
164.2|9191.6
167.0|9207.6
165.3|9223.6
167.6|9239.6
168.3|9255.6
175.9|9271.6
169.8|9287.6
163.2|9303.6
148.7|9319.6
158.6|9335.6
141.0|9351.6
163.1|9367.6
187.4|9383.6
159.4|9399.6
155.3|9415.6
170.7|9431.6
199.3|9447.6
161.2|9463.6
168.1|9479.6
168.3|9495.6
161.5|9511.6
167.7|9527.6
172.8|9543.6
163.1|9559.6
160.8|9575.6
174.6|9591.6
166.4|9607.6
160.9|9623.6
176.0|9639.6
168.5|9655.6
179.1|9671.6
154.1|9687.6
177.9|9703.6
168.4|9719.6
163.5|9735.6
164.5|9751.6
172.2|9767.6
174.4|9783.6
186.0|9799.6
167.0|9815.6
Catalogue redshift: 0.185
